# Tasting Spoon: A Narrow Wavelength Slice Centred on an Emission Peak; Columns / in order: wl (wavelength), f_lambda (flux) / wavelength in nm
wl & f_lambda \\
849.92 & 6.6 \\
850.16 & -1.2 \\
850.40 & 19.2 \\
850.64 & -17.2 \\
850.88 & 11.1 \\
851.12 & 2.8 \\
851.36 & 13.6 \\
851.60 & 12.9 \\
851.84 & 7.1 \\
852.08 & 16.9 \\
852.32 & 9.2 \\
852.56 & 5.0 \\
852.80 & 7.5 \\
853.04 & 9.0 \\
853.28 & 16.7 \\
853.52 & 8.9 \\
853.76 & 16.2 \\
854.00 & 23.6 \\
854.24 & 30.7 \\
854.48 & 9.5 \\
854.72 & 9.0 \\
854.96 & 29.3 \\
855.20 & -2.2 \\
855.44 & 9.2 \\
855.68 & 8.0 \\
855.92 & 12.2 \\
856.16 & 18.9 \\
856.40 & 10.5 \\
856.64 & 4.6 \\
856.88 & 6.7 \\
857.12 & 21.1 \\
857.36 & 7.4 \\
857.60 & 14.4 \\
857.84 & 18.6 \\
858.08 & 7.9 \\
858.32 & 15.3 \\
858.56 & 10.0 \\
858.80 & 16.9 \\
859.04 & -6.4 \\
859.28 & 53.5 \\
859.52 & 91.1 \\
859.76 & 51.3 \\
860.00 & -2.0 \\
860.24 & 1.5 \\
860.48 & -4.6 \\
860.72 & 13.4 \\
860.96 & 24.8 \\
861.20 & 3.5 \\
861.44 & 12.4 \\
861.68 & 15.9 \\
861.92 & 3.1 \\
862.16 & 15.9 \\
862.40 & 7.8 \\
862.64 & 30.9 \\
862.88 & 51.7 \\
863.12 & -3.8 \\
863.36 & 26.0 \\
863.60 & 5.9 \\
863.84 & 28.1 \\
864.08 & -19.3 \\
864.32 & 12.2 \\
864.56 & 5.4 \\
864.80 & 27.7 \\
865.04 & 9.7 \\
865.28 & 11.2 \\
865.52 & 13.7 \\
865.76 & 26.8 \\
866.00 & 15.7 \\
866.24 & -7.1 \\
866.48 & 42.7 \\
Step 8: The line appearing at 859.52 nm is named H-beta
